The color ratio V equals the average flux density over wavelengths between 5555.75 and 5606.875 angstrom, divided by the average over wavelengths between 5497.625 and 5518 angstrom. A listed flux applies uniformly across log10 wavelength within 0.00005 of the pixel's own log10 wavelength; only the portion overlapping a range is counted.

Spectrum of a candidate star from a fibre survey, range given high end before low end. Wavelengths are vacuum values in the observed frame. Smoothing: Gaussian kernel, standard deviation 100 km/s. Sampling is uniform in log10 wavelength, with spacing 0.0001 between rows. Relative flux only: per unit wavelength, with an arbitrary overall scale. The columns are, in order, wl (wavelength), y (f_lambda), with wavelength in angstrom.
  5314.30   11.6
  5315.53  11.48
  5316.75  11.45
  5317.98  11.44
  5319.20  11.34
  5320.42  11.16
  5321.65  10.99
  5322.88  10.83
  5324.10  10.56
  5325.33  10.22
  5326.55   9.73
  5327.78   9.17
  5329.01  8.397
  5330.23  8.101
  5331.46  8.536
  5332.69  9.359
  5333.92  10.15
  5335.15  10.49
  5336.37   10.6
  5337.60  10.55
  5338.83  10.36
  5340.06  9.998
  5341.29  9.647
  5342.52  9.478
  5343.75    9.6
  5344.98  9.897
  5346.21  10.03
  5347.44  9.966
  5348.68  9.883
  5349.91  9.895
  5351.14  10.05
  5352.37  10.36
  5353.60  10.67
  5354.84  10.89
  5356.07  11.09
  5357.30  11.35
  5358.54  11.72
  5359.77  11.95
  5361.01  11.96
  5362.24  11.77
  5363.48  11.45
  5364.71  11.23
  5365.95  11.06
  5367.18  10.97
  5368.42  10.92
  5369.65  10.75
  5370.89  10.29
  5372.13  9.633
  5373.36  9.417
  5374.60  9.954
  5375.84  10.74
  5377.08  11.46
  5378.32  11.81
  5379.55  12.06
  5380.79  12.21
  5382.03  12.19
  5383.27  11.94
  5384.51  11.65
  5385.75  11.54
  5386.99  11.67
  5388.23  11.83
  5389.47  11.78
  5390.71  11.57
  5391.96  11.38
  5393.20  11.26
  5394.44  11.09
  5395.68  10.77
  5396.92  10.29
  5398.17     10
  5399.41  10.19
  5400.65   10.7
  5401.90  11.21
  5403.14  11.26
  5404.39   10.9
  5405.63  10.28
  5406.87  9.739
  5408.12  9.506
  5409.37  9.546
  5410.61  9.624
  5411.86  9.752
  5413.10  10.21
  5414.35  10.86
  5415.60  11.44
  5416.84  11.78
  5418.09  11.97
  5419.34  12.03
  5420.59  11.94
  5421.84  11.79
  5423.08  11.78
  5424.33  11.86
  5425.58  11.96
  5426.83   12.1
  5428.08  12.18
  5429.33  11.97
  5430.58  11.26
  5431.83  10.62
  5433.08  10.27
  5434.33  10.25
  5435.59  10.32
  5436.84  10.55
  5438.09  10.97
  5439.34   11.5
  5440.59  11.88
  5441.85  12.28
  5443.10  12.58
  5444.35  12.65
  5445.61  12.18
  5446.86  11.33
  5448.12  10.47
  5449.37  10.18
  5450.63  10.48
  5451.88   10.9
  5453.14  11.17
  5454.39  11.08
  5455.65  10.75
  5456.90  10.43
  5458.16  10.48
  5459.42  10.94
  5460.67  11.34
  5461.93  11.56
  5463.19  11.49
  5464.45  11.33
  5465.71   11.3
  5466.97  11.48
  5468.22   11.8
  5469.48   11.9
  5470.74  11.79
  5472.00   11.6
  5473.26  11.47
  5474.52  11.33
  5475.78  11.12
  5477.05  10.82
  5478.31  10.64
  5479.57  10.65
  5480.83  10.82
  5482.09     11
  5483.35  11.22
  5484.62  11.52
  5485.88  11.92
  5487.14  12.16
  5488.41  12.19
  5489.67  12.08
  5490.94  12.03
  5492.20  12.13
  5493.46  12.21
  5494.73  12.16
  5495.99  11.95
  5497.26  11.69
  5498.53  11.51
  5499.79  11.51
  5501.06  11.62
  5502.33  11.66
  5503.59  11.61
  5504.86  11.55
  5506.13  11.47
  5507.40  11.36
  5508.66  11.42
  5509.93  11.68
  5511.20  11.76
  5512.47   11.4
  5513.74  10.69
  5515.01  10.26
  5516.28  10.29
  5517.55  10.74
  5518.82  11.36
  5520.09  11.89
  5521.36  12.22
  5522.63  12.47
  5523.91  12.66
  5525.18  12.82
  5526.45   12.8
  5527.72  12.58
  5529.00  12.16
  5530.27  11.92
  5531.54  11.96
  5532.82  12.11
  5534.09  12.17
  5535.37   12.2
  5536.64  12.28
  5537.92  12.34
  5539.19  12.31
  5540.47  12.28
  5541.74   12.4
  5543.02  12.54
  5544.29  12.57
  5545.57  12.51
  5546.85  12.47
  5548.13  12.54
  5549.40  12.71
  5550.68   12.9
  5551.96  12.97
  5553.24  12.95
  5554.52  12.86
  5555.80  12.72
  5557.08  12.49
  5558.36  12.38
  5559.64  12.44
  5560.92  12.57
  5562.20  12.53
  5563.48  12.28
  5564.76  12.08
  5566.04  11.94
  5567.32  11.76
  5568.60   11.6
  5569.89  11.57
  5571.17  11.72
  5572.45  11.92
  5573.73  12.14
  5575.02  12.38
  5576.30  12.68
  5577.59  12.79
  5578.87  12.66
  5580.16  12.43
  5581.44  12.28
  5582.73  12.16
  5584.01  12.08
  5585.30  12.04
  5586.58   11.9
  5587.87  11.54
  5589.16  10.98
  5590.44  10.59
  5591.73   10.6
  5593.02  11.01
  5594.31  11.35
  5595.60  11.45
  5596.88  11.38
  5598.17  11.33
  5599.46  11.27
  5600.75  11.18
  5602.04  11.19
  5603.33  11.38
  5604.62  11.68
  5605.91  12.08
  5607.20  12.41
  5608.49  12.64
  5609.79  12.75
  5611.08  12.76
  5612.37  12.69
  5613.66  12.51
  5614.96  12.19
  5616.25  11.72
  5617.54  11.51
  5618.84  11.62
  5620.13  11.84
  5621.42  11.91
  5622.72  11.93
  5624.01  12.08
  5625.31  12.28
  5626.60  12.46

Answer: 1.05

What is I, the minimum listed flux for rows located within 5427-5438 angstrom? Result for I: 10.25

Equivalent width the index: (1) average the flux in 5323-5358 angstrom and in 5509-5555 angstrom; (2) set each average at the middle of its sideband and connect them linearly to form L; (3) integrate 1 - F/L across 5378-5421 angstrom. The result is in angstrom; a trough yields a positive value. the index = -1.8 angstrom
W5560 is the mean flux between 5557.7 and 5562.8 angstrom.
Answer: 12.5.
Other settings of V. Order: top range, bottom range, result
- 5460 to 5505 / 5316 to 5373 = 1.11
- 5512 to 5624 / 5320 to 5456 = 1.11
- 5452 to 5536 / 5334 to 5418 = 1.07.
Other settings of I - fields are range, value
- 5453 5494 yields 10.43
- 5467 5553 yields 10.26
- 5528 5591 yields 10.59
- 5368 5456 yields 9.417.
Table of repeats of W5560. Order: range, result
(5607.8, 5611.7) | 12.7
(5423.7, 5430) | 12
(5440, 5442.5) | 12.1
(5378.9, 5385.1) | 12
